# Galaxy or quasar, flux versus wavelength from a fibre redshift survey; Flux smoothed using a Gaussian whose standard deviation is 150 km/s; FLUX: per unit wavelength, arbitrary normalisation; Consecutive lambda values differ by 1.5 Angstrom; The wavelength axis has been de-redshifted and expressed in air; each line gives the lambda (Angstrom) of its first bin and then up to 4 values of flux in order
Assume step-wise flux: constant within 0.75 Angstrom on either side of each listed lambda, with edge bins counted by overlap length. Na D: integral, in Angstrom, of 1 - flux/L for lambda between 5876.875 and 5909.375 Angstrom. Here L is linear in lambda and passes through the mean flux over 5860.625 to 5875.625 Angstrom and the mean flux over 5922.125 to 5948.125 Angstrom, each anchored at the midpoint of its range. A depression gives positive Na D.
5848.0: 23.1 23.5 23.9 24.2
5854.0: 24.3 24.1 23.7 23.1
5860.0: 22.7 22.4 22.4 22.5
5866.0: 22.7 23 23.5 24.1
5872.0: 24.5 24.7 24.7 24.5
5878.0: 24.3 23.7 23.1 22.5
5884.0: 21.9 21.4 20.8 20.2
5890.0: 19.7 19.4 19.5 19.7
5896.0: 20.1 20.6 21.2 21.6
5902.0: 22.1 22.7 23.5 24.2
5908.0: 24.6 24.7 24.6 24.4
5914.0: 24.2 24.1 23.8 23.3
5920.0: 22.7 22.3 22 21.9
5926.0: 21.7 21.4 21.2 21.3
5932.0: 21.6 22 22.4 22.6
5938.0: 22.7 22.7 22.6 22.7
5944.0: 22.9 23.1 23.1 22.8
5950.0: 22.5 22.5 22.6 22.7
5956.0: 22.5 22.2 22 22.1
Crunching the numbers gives 1.6 Angstrom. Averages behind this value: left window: 23.4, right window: 22.2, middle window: 21.8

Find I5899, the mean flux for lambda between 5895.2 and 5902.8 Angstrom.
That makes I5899 21.1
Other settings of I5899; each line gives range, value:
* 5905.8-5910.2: 24.5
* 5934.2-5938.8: 22.6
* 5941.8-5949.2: 22.9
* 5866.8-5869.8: 23.3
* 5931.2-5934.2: 21.8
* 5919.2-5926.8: 22.1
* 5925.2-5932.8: 21.4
